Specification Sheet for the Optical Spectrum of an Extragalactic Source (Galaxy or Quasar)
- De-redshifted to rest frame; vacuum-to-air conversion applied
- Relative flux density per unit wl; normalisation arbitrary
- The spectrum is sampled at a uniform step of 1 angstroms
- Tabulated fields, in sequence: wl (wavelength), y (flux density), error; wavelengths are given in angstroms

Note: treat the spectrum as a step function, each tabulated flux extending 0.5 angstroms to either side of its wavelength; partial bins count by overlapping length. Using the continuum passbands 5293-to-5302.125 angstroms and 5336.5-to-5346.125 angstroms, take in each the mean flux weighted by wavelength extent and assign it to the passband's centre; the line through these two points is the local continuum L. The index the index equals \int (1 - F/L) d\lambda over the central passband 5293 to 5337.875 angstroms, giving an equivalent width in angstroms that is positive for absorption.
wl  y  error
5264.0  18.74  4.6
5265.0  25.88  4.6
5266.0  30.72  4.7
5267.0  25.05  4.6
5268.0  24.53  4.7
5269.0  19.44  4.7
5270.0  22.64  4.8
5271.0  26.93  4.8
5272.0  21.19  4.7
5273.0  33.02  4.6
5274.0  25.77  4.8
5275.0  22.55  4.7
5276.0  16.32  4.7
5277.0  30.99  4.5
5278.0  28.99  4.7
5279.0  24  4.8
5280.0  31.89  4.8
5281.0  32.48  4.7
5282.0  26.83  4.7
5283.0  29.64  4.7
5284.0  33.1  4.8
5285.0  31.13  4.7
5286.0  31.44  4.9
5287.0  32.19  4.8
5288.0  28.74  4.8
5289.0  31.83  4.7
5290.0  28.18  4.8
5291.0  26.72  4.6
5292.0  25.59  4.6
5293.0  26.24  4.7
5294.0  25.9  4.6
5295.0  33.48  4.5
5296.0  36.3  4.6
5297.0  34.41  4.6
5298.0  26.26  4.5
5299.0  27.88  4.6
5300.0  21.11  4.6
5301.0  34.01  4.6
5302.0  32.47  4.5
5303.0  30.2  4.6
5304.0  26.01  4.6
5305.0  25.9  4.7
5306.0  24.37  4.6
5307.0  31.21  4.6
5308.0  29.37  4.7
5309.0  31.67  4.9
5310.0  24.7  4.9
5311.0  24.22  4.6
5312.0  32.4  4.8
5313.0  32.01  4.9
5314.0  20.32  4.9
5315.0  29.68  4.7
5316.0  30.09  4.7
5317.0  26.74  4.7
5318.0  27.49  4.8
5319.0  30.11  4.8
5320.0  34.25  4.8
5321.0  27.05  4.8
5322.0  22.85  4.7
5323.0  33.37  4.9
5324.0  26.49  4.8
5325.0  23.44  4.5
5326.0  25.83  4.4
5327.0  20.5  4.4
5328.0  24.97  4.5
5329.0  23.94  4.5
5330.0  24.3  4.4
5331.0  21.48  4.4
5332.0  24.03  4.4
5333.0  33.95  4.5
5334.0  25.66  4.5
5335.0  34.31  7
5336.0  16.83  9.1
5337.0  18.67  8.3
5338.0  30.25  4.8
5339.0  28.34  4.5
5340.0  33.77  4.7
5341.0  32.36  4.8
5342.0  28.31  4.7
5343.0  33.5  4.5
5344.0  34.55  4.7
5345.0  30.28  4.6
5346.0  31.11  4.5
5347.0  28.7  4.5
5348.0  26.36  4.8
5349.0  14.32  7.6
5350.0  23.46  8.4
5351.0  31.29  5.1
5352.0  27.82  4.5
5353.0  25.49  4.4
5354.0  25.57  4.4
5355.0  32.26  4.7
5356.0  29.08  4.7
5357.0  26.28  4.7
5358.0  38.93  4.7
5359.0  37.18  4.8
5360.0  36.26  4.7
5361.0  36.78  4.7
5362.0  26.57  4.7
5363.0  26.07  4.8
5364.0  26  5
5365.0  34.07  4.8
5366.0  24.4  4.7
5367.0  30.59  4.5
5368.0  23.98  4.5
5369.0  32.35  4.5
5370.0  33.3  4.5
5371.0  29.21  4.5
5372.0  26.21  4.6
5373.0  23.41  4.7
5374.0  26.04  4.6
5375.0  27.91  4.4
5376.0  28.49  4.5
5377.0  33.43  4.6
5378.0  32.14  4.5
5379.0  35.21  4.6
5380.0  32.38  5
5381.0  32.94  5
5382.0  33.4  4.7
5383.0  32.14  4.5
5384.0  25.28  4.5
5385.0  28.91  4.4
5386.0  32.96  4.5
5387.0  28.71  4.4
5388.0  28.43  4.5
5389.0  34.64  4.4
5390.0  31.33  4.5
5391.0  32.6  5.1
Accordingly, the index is 3.7 angstroms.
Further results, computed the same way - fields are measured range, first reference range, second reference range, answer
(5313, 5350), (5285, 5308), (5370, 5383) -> 3.1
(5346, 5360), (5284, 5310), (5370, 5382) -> 0.6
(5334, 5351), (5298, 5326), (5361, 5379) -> 0.4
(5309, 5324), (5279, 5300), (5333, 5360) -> 0.5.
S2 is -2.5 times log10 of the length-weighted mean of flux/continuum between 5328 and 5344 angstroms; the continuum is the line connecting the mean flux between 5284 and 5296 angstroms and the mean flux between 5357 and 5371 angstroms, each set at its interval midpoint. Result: 0.11 mag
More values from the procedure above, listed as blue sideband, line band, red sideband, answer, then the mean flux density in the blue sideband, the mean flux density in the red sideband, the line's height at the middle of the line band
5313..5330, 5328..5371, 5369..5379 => -0.02 mag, 26.8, 29.4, 28.2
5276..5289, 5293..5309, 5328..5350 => -0.01 mag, 29.7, 27.2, 28.9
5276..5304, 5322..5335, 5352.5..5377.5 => 0.14 mag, 29.4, 29.6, 29.5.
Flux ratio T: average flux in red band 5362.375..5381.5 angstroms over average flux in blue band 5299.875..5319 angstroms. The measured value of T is 1.04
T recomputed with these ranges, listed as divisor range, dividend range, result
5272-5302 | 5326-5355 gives 0.94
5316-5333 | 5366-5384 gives 1.13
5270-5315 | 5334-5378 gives 1.02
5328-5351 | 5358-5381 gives 1.11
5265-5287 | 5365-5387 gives 1.10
